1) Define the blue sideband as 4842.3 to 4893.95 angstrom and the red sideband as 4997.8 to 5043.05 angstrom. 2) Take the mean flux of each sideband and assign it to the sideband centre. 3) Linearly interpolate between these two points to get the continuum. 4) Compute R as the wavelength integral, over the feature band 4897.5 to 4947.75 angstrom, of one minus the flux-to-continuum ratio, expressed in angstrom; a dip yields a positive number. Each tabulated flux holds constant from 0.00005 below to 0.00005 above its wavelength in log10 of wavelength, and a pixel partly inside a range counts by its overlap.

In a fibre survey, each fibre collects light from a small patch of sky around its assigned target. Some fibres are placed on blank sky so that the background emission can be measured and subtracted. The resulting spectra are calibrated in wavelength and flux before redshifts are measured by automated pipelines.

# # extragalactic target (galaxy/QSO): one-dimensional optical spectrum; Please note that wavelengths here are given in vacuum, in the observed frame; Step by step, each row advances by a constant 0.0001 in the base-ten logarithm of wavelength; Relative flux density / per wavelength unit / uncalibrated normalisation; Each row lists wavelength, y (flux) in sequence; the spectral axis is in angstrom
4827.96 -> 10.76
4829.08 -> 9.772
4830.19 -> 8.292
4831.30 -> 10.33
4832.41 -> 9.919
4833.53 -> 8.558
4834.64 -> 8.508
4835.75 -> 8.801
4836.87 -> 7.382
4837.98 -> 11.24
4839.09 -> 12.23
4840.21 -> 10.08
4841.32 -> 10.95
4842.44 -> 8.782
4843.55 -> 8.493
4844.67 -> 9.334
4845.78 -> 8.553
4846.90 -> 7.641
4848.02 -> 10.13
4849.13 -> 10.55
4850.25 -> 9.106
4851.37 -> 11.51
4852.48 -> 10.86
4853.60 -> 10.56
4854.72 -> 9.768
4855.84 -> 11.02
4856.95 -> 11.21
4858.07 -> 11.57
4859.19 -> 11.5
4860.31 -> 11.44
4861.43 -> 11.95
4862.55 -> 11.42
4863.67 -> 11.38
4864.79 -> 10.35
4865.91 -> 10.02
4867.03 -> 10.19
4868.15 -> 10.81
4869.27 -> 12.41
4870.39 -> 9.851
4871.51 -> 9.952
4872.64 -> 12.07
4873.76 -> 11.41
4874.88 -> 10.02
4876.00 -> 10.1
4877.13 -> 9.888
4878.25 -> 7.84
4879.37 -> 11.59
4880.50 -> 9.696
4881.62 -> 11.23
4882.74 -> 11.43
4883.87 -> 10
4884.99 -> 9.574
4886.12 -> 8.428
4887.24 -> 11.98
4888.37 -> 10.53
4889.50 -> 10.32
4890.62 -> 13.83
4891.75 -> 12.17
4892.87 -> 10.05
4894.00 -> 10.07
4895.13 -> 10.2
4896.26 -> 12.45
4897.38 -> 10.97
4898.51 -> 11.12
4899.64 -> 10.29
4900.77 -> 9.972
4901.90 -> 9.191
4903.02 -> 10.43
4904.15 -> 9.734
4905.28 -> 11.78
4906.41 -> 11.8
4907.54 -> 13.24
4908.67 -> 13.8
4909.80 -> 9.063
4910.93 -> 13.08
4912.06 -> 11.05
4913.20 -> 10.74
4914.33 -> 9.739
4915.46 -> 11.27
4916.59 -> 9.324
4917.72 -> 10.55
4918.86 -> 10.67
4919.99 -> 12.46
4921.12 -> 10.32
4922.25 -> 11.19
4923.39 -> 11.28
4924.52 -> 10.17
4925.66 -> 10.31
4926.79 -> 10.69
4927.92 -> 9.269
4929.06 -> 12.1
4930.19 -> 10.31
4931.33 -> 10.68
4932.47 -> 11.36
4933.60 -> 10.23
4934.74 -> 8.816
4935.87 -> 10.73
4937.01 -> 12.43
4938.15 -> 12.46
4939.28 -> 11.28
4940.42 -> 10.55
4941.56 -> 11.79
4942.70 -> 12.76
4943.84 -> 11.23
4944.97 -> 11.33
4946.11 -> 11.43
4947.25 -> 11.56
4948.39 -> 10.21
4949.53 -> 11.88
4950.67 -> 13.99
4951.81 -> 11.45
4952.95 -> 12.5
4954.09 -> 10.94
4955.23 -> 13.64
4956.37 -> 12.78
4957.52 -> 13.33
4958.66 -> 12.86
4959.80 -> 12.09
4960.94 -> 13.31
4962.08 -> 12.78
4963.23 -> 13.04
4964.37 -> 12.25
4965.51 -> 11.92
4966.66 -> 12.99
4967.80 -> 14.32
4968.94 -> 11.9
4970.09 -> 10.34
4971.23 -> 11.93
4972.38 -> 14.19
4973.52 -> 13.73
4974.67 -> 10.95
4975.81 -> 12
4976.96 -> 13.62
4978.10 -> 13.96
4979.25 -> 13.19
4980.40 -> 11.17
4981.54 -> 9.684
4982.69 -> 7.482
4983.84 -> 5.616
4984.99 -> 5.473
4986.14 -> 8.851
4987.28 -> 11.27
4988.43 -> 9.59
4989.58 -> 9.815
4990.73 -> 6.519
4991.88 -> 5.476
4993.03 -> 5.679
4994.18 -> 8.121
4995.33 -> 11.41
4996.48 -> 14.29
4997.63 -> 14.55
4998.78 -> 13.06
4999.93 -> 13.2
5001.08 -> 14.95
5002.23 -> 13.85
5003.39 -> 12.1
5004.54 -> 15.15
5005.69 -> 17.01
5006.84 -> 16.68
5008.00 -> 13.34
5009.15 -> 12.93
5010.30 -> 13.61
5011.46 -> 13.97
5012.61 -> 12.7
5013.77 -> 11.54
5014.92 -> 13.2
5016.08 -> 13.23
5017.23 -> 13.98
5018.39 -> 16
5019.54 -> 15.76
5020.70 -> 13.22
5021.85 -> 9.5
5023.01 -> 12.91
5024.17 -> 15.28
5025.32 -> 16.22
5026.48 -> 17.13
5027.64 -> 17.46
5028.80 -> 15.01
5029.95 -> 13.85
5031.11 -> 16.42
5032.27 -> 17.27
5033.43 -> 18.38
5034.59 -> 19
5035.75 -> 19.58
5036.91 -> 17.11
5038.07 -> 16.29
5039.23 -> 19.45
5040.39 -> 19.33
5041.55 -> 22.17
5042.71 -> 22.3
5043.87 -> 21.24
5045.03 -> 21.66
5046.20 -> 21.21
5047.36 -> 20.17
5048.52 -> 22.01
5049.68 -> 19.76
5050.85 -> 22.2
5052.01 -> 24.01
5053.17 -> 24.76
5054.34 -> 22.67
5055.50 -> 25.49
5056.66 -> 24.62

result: 5.21 angstrom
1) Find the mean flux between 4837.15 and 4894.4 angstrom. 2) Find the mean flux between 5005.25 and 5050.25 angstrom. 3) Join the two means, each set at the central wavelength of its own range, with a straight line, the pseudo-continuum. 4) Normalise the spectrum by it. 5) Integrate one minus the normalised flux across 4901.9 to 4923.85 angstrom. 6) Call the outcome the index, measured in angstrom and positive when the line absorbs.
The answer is 2.2 angstrom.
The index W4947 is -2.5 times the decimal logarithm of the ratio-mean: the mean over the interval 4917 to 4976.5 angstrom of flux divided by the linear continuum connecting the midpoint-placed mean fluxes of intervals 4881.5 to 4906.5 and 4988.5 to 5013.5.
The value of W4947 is -0.02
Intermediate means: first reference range 10.7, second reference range 12.2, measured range 11.7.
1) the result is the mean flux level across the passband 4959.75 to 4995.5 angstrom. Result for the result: 10.7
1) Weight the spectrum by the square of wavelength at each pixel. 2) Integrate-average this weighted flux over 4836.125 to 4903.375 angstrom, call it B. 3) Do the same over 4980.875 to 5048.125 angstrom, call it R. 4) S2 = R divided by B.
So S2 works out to 1.4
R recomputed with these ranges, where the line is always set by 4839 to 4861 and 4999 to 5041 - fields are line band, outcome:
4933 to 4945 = 1.5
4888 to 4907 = 1.2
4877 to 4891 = 1.0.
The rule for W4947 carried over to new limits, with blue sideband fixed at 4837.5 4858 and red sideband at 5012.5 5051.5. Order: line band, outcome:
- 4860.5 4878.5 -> 0.03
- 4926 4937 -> 0.25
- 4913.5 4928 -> 0.22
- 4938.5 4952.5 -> 0.19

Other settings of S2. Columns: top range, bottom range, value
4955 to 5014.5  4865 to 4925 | 1.15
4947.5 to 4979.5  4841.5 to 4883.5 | 1.26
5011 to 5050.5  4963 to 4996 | 1.64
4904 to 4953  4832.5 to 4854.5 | 1.20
